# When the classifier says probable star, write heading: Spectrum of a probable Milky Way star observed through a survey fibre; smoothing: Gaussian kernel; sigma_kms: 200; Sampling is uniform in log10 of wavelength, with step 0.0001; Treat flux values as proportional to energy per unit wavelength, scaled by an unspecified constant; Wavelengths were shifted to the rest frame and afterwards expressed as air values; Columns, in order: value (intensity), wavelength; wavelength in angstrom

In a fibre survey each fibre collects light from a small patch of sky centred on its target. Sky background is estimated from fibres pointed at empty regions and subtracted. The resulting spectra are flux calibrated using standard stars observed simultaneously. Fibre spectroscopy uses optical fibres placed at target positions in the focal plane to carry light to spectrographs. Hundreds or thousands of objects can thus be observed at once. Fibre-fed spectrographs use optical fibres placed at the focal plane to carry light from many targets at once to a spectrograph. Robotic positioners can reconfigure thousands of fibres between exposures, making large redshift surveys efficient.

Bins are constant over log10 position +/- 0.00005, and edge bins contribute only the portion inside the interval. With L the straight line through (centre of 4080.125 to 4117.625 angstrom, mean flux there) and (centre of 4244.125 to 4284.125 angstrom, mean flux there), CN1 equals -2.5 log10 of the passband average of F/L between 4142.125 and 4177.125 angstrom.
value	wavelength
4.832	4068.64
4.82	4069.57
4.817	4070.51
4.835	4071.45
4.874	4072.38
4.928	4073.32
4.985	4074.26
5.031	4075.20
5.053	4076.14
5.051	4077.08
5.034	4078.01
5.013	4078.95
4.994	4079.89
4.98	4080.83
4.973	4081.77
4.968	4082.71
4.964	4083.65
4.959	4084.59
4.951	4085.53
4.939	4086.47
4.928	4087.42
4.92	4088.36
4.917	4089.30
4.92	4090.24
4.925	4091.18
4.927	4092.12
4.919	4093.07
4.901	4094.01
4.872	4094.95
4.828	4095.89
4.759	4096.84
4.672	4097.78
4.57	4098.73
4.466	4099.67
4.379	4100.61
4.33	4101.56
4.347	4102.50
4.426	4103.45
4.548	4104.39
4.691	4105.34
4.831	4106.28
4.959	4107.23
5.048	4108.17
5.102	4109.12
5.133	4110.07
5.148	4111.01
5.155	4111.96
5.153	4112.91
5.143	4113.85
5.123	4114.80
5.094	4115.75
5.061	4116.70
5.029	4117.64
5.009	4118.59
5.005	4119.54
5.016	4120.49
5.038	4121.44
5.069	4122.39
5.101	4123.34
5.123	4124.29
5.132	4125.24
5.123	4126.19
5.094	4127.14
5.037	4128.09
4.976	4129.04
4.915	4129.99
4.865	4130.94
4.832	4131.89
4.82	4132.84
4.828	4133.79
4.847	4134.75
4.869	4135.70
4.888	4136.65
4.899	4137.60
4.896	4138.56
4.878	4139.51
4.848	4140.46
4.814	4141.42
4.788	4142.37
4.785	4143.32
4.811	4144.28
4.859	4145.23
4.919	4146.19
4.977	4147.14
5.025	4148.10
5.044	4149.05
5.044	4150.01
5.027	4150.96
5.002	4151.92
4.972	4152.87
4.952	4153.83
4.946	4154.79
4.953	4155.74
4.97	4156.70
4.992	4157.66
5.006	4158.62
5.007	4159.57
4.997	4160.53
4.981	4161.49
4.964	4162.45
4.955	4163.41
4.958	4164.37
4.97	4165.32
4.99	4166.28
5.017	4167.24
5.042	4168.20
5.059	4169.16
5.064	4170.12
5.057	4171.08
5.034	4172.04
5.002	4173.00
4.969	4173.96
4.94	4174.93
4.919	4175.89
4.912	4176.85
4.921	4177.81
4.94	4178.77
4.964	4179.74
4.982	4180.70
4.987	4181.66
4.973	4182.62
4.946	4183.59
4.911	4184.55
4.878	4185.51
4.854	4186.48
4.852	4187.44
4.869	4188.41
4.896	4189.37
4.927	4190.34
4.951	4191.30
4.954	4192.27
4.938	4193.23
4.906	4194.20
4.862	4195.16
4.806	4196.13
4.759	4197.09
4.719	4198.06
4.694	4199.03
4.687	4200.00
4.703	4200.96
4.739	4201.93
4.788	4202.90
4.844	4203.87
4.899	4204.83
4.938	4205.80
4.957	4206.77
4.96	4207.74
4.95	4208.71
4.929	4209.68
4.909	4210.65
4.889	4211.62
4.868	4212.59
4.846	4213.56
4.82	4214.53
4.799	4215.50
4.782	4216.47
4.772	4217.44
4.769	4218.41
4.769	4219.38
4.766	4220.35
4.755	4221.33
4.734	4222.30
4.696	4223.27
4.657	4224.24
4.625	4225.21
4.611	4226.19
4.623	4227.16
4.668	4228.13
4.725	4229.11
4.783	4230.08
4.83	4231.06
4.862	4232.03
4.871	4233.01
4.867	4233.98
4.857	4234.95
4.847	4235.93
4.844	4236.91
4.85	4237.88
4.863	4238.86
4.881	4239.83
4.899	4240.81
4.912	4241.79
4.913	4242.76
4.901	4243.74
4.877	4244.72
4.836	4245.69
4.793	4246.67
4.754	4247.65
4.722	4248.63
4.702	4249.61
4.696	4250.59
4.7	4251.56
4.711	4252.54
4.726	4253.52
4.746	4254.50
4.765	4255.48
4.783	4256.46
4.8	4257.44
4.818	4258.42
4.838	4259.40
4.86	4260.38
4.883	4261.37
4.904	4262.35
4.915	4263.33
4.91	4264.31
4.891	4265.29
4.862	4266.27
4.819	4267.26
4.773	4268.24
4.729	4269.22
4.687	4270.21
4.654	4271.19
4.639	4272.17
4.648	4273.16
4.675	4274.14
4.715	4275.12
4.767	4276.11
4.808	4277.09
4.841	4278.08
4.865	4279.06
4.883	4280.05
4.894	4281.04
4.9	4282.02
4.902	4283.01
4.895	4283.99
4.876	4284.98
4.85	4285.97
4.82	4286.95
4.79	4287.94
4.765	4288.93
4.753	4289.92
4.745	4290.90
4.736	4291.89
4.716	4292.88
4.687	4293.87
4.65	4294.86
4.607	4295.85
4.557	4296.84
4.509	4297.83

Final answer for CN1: -0.03 mag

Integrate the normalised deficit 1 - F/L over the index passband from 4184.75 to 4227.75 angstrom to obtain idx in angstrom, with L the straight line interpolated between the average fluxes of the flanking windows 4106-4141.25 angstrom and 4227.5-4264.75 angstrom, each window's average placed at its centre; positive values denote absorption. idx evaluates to 0.5 angstrom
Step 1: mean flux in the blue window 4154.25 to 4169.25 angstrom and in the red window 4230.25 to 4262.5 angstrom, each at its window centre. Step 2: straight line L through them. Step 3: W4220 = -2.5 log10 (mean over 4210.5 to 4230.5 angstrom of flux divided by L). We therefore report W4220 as 0.03 mag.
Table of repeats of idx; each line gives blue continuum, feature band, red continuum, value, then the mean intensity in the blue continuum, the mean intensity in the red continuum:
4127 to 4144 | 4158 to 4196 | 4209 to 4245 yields -0.9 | 4.88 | 4.81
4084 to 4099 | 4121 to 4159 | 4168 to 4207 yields -0.5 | 4.87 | 4.9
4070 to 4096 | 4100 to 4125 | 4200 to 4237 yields -0.1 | 4.94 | 4.8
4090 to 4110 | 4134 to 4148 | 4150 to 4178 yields 0.1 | 4.74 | 4.99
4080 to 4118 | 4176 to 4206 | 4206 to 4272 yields -0.3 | 4.87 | 4.81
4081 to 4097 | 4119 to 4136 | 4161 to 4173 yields -0.1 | 4.92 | 5.01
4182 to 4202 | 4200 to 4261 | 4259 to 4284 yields 0.4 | 4.85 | 4.81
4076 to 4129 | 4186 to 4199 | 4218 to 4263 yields -0.1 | 4.93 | 4.79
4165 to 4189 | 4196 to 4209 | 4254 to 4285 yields 0.3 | 4.96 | 4.81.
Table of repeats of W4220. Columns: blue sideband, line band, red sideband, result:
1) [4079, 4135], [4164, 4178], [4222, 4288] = -0.029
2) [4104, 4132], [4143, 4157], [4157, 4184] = 0.010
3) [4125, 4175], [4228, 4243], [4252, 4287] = 0.001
